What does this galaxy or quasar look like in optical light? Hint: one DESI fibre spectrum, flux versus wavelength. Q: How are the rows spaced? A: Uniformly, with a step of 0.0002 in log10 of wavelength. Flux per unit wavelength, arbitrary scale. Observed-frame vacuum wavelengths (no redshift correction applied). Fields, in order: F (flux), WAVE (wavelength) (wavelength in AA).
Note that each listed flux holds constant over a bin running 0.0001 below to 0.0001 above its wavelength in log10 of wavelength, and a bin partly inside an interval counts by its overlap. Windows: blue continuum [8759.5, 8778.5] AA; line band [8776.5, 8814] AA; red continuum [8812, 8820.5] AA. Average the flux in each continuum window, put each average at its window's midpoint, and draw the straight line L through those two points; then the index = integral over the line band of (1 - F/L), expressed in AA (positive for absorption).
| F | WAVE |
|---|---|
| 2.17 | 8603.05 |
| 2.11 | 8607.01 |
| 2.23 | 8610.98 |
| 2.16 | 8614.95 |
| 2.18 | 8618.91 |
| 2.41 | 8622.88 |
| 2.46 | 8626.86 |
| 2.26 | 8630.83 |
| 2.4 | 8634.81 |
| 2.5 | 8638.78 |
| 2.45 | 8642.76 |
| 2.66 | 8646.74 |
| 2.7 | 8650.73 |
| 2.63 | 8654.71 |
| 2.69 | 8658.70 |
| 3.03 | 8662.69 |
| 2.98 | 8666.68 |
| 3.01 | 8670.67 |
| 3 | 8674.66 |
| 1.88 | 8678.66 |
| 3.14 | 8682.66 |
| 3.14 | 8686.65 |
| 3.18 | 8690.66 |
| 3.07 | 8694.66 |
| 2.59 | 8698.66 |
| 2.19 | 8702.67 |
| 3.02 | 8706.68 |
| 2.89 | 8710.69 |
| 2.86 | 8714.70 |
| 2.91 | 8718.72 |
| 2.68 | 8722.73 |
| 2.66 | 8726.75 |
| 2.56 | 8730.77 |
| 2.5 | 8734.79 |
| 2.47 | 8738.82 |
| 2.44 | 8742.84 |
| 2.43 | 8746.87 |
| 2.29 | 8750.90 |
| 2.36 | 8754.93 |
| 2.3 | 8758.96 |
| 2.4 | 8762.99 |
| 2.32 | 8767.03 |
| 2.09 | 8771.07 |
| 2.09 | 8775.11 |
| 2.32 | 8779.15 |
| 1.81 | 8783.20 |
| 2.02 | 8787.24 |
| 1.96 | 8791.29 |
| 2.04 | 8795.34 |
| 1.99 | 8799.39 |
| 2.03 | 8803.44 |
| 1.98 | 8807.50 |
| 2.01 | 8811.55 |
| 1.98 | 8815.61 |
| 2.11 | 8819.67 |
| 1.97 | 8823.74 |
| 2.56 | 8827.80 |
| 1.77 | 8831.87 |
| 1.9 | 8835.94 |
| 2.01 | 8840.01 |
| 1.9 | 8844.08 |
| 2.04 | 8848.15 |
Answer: 1.8 AA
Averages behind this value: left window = 2.24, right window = 2.03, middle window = 2.02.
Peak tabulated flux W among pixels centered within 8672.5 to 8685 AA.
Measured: 3.14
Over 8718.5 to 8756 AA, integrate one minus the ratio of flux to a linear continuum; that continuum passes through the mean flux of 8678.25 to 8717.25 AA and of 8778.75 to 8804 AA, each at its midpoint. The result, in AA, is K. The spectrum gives -0.4 AA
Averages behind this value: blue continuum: 2.83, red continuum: 2.01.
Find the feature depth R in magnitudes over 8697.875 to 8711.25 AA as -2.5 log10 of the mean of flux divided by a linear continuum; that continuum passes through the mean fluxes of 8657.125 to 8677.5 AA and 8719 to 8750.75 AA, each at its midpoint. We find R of 0.02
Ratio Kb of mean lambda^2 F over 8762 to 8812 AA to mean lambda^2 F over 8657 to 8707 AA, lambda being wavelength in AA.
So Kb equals 0.8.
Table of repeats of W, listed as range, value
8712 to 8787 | 2.91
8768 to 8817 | 2.32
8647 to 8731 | 3.18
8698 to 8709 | 3.02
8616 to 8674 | 3.03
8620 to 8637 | 2.46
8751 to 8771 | 2.4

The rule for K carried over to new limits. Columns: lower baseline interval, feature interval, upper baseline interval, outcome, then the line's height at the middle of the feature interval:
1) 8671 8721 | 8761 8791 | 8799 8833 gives 2.3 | 2.31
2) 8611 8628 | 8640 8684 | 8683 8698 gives 0.4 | 2.76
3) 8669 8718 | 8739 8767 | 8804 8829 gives 1.1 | 2.47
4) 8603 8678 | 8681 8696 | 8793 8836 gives -4.7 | 2.39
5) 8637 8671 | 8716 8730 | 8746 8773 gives -1.6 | 2.45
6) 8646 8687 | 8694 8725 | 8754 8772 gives -2.3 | 2.58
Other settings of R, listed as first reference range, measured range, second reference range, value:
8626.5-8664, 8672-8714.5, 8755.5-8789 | -0.16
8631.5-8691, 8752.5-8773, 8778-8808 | -0.06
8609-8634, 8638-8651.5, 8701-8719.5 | -0.07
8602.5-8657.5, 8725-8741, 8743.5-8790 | -0.13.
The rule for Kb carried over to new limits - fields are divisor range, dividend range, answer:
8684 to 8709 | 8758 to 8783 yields 0.79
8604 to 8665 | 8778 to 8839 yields 0.86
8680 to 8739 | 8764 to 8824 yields 0.75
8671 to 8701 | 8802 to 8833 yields 0.74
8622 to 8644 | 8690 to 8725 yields 1.18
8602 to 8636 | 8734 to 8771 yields 1.08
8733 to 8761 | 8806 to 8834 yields 0.87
